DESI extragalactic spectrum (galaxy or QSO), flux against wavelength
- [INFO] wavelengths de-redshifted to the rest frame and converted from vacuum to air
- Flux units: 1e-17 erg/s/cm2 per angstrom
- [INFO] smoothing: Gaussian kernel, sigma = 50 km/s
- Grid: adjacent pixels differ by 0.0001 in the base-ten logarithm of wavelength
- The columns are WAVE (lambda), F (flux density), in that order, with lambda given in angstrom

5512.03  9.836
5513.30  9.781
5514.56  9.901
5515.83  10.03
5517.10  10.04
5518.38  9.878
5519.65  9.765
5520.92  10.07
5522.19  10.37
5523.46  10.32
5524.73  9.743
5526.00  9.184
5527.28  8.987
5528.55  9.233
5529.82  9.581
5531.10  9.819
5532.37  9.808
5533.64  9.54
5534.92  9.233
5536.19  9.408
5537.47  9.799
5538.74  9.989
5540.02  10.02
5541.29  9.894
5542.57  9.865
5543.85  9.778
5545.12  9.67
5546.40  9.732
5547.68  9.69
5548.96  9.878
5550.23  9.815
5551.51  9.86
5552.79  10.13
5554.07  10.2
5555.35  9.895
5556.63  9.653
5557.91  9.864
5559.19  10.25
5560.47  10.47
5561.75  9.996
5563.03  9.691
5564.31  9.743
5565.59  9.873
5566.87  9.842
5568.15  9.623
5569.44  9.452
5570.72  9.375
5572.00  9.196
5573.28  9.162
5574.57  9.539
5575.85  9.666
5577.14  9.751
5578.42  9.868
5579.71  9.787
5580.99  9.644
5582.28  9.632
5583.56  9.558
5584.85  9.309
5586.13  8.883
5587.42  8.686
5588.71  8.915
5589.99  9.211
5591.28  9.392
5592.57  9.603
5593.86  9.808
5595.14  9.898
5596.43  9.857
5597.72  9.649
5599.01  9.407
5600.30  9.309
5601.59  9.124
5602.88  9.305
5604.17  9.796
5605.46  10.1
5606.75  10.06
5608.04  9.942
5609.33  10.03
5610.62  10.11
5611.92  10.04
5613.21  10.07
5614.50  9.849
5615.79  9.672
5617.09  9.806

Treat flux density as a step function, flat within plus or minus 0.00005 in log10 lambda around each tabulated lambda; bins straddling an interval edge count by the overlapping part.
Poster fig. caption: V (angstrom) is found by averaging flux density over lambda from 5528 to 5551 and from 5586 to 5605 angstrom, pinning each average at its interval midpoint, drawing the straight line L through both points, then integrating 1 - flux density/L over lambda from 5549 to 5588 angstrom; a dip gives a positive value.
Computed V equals -0.5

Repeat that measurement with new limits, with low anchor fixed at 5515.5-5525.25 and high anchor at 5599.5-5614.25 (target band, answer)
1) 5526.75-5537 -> 0.6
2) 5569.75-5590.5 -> 1.0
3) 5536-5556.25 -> 0.2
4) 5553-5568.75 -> 0.0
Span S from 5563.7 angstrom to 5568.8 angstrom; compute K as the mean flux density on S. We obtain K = 9.77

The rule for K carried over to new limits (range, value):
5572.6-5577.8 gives 9.53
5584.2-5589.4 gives 8.95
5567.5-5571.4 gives 9.48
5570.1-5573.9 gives 9.26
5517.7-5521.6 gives 9.9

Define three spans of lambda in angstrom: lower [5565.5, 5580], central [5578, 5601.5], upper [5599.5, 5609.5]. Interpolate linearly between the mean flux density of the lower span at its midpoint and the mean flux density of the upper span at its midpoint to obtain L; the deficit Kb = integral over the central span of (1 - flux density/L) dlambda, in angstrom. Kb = 0.4 angstrom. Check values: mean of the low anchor 9.58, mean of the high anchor 9.69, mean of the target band 9.46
